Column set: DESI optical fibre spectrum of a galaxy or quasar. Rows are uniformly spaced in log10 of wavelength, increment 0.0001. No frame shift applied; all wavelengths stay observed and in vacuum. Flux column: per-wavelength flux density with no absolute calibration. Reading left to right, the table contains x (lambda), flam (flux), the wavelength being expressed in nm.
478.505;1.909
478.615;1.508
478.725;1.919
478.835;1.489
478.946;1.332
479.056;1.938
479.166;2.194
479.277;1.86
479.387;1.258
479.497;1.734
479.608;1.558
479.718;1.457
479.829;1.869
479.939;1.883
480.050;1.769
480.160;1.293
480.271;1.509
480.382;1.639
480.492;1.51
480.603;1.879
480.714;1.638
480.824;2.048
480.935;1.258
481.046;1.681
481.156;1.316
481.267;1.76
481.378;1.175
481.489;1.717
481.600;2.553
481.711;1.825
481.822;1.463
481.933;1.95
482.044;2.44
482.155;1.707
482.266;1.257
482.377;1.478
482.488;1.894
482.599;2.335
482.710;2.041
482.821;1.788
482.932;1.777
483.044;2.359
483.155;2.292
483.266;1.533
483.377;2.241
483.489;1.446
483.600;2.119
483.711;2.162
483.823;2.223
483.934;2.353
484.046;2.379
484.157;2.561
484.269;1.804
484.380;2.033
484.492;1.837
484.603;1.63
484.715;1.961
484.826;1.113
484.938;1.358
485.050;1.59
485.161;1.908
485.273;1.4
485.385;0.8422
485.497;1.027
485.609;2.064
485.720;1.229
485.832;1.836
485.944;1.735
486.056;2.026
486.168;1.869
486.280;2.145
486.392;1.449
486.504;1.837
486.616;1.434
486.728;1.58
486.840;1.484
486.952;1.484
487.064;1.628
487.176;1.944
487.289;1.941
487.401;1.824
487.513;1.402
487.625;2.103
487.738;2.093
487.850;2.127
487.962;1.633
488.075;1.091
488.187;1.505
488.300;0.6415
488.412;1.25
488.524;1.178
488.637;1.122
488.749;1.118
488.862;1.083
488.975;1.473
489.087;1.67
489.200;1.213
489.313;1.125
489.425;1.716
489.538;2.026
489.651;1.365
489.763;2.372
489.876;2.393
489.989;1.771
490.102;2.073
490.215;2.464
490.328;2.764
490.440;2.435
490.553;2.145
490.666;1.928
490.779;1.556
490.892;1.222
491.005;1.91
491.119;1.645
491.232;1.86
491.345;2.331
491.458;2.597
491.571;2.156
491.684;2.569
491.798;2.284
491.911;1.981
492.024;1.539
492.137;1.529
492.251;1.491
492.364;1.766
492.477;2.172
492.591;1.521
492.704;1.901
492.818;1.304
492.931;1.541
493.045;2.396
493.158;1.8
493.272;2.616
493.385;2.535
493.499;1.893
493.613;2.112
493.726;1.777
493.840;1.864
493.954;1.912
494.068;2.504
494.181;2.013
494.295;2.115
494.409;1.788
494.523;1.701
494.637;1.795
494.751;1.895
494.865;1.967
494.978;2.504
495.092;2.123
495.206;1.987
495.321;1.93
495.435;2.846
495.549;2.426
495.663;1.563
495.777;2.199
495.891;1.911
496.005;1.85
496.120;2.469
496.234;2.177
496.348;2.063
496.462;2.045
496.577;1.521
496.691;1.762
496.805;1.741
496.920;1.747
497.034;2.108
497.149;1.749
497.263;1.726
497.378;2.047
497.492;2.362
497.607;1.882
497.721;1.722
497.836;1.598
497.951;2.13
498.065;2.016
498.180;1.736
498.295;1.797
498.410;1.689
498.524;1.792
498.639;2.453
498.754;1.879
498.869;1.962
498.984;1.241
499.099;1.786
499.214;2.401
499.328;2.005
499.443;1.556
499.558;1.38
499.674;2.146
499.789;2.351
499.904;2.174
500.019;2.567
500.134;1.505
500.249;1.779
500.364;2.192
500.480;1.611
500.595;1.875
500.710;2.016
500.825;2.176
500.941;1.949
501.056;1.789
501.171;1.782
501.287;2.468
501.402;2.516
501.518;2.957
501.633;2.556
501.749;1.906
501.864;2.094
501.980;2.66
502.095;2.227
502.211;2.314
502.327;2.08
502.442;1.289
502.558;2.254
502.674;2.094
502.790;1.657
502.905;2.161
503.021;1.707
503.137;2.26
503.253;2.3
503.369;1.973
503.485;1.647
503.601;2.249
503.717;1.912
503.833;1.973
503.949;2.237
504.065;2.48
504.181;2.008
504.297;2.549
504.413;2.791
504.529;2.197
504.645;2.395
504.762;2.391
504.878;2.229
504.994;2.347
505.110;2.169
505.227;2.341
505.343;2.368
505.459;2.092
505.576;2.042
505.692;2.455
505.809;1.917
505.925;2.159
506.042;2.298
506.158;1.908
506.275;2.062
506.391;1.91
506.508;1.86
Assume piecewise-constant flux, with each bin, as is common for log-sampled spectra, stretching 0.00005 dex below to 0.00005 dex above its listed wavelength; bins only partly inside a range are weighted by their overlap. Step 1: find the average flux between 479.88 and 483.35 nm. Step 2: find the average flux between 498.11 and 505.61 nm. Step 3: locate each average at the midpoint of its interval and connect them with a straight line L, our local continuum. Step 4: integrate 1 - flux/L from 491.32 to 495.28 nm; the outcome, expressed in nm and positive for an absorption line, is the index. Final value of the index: -0.090 nm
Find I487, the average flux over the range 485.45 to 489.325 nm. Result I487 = 1.56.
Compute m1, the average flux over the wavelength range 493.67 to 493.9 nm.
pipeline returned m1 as 1.82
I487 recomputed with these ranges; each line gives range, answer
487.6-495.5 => 1.87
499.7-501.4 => 2.04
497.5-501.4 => 1.94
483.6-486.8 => 1.77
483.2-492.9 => 1.76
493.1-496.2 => 2.08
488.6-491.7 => 1.86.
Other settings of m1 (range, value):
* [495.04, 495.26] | 2.05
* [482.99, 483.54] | 1.98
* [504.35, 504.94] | 2.4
